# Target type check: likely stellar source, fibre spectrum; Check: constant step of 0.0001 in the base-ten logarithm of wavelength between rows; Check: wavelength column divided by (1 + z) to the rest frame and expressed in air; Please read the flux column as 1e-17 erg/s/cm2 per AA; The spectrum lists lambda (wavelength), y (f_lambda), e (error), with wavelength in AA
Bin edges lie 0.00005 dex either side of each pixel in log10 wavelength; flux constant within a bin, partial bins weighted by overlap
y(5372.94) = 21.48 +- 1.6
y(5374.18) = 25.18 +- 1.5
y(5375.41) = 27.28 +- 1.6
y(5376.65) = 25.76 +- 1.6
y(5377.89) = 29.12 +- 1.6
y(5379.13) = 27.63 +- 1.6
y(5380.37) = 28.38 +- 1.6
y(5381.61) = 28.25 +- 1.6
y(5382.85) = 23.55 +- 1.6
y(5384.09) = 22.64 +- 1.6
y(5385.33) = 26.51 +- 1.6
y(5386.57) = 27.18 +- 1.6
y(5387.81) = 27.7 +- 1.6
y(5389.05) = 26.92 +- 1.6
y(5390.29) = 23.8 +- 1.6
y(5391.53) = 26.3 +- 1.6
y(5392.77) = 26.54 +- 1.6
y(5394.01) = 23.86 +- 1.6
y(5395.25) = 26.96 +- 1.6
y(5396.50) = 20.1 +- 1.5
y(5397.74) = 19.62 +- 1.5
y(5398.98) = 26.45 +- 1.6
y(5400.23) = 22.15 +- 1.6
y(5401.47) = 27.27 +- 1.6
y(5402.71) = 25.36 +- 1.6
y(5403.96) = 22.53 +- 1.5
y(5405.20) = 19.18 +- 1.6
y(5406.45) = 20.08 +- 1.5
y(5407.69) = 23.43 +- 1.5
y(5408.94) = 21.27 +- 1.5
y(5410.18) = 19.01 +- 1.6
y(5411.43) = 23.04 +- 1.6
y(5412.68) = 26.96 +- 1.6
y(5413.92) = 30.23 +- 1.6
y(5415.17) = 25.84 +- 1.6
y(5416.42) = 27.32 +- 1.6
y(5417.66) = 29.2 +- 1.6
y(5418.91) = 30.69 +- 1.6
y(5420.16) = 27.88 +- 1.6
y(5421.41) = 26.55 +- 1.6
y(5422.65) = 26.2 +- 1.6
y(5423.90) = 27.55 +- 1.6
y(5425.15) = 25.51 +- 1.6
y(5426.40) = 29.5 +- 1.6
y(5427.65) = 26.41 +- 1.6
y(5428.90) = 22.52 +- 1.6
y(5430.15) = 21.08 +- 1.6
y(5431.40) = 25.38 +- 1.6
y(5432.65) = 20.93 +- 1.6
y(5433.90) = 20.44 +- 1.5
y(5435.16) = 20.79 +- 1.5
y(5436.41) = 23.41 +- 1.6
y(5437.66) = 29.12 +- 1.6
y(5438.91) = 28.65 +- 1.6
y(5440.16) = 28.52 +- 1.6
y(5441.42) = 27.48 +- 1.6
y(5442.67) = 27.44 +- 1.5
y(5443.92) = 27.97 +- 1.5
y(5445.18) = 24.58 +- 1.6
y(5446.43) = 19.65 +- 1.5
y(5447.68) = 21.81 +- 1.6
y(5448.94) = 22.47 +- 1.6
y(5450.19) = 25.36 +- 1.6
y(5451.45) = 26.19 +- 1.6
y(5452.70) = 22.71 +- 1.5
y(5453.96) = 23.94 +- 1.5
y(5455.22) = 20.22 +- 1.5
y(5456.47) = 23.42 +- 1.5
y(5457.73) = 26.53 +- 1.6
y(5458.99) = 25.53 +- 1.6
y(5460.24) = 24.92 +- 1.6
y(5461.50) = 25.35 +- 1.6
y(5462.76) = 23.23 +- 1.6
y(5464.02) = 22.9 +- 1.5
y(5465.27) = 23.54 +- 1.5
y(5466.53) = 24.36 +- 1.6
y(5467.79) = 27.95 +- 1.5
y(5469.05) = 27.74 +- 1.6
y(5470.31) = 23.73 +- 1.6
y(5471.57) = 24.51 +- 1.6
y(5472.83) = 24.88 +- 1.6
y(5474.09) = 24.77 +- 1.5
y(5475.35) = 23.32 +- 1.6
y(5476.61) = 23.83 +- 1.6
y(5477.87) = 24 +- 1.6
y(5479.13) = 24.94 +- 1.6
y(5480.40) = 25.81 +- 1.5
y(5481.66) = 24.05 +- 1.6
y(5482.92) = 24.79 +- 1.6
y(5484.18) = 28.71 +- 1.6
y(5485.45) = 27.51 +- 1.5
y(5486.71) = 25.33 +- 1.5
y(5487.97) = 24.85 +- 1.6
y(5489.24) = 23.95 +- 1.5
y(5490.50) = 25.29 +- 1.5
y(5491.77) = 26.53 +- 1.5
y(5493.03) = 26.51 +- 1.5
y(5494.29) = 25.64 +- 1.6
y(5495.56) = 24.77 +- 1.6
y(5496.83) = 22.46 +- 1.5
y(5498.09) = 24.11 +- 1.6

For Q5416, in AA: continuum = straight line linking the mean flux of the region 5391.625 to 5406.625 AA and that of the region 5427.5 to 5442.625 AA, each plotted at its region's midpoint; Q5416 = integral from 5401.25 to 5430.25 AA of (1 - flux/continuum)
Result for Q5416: -1.4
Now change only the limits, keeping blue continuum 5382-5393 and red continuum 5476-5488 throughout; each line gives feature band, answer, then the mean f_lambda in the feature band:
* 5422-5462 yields 1.3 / 24.7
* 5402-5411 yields 1.4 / 21.6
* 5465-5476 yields 0.2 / 25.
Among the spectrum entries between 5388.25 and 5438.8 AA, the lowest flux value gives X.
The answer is 19.01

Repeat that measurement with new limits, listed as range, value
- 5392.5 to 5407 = 19.18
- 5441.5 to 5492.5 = 19.65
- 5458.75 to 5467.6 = 22.9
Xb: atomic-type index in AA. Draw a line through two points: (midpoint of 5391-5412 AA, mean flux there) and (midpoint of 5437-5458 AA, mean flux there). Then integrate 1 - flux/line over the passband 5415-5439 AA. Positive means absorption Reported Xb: -1.5 AA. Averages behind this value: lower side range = 23.1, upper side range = 25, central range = 25.7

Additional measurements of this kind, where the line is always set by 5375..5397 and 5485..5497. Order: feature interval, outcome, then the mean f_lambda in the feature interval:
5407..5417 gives 0.5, 24.6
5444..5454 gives 0.8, 23.6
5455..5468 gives 0.6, 24.4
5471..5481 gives 0.4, 24.5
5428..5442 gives 0.7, 24.4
